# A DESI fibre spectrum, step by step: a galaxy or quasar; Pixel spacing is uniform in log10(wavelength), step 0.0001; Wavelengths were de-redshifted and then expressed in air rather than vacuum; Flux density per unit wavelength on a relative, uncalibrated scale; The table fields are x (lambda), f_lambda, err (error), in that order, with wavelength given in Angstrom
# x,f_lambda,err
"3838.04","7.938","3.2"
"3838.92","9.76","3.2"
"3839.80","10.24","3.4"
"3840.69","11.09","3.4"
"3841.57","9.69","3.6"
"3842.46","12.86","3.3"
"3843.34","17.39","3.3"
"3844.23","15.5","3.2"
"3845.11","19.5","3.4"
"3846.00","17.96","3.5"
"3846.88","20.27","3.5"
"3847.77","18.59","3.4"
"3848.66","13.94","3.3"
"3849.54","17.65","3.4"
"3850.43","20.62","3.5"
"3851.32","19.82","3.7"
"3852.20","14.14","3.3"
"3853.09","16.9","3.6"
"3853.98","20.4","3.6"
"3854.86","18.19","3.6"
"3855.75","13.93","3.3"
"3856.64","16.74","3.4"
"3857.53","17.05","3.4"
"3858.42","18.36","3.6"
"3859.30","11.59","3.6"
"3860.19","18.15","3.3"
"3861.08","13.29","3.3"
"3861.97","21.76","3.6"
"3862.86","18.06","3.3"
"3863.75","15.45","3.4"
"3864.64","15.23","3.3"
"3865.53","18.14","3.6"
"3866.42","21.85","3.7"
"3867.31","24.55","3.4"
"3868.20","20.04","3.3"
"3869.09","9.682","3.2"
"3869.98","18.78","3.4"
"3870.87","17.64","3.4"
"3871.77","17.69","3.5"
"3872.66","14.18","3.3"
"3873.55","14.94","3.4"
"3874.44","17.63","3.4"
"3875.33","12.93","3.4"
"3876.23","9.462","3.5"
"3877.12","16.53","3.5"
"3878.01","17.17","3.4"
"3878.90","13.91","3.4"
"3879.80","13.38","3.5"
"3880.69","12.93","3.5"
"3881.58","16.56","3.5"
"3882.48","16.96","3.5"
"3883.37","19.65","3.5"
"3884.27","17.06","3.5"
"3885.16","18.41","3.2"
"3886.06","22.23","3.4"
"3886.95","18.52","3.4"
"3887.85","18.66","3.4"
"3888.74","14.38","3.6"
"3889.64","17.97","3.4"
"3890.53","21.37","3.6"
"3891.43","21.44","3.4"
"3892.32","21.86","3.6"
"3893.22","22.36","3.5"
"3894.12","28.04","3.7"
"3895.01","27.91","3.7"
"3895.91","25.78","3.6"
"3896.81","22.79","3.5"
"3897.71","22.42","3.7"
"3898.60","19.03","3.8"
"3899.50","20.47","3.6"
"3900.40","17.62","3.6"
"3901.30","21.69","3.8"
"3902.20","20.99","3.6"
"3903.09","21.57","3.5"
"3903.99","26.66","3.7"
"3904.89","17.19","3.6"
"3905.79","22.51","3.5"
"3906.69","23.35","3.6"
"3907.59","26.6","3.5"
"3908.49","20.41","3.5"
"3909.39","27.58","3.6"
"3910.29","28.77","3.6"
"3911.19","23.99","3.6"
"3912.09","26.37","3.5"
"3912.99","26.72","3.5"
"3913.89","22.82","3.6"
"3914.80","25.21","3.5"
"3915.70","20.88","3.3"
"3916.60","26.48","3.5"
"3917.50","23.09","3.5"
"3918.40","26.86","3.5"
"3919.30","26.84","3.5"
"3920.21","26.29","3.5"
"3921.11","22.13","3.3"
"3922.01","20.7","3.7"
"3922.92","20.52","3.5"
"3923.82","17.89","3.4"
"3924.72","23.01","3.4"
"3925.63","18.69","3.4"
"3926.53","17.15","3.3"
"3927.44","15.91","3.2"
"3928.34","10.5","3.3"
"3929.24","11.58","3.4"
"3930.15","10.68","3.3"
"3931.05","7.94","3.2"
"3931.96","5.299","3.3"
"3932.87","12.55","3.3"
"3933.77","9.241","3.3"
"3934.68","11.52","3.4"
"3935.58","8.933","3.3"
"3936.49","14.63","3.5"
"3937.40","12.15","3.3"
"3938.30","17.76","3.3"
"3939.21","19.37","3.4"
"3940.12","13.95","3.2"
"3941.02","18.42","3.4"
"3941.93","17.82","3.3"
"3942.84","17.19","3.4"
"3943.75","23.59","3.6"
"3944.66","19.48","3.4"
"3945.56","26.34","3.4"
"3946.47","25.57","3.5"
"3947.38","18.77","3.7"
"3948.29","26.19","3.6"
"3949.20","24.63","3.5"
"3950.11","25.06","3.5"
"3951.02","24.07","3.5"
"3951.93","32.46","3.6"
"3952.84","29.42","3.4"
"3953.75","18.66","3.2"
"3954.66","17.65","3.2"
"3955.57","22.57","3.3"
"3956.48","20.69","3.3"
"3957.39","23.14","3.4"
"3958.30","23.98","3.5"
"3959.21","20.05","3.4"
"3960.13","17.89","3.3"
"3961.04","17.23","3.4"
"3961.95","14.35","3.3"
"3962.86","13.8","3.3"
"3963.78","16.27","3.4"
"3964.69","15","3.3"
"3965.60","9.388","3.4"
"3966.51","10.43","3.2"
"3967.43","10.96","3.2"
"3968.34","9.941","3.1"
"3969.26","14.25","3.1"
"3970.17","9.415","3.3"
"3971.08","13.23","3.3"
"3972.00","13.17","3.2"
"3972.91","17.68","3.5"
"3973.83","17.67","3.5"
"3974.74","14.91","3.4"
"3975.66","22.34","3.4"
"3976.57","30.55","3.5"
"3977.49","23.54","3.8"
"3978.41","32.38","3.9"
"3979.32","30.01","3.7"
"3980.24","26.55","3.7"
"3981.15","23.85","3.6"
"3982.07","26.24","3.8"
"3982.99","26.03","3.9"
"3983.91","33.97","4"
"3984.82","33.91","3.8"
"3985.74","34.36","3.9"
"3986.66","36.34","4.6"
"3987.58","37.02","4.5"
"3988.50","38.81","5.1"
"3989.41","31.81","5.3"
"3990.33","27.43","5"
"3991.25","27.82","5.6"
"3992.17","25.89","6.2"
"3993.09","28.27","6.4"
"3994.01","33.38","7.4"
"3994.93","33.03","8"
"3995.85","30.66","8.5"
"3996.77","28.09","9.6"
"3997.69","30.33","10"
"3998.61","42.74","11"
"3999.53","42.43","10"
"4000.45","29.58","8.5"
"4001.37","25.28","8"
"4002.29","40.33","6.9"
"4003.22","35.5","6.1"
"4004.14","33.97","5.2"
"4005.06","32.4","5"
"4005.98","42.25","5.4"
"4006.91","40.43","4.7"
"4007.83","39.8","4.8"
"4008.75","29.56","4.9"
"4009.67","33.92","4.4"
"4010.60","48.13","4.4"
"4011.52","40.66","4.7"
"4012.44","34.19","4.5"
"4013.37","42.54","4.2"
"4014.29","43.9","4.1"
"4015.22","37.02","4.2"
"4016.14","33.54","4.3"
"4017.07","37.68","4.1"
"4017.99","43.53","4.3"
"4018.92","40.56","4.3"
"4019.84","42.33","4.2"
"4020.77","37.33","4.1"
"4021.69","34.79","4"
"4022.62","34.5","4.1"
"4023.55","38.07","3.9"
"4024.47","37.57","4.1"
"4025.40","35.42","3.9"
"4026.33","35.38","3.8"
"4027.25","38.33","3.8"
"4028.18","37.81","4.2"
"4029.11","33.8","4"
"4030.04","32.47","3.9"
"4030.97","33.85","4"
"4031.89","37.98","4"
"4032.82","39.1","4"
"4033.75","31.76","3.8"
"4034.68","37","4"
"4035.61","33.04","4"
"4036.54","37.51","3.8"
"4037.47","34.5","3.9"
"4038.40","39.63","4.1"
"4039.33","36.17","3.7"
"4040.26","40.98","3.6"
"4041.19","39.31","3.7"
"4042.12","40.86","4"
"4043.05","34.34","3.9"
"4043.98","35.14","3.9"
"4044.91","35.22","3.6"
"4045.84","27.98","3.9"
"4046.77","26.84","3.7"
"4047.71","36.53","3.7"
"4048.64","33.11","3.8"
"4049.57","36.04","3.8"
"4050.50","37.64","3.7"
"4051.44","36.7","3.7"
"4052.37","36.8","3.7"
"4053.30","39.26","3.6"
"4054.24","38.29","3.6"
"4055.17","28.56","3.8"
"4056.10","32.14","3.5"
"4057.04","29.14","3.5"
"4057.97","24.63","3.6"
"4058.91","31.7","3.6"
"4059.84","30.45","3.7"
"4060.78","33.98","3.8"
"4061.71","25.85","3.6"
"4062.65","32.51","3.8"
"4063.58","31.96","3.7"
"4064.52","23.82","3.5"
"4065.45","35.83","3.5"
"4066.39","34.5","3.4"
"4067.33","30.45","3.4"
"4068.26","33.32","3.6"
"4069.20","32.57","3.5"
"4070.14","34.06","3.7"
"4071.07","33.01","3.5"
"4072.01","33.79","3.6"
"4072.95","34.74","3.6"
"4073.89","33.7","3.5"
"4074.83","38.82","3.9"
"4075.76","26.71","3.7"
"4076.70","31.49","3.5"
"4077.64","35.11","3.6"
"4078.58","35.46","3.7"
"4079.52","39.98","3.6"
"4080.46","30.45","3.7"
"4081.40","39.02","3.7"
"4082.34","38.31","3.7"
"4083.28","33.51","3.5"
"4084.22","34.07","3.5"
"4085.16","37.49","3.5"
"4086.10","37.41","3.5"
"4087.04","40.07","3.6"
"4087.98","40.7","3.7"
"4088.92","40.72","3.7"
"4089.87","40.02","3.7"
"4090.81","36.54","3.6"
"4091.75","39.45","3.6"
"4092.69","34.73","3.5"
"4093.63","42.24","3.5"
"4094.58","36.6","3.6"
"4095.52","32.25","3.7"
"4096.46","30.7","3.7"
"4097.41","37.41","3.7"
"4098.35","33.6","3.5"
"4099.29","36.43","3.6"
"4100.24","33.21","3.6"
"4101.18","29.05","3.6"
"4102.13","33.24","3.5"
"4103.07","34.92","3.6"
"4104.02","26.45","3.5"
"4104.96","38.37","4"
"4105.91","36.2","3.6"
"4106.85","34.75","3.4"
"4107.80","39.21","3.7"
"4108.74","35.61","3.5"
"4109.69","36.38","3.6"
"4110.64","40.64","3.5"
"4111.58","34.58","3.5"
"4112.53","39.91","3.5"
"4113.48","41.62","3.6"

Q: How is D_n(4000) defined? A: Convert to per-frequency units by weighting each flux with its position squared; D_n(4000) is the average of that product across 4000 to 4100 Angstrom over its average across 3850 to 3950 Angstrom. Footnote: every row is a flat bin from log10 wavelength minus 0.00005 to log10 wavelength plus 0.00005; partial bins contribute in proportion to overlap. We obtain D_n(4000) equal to 2.01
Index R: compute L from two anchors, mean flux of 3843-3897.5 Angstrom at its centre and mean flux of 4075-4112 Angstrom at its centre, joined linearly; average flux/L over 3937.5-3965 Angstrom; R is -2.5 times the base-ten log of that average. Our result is 0.181 mag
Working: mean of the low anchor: 18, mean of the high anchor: 35.8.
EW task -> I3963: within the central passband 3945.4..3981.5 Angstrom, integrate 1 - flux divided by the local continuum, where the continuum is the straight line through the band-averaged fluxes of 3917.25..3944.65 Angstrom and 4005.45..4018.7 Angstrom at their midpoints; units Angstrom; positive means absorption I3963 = 7.3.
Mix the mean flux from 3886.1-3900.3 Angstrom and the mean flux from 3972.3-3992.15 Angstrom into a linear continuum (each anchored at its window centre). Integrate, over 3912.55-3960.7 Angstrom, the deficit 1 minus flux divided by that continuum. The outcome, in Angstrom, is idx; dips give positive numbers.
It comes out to 9.8 Angstrom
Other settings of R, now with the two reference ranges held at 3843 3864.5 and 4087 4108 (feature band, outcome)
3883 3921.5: -0.08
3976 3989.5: -0.14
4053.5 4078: 0.05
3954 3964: 0.31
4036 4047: -0.14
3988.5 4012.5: -0.20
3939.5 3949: 0.16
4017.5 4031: -0.22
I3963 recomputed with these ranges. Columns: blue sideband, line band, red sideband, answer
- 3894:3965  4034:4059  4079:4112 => -2.7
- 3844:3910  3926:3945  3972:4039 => 8.6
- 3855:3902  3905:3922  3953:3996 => -4.0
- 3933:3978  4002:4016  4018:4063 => -4.5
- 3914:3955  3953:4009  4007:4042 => 6.6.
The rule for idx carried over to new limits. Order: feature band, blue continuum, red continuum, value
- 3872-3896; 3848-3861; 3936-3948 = -0.7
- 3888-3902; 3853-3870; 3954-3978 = -3.5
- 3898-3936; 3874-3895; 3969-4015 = 3.0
